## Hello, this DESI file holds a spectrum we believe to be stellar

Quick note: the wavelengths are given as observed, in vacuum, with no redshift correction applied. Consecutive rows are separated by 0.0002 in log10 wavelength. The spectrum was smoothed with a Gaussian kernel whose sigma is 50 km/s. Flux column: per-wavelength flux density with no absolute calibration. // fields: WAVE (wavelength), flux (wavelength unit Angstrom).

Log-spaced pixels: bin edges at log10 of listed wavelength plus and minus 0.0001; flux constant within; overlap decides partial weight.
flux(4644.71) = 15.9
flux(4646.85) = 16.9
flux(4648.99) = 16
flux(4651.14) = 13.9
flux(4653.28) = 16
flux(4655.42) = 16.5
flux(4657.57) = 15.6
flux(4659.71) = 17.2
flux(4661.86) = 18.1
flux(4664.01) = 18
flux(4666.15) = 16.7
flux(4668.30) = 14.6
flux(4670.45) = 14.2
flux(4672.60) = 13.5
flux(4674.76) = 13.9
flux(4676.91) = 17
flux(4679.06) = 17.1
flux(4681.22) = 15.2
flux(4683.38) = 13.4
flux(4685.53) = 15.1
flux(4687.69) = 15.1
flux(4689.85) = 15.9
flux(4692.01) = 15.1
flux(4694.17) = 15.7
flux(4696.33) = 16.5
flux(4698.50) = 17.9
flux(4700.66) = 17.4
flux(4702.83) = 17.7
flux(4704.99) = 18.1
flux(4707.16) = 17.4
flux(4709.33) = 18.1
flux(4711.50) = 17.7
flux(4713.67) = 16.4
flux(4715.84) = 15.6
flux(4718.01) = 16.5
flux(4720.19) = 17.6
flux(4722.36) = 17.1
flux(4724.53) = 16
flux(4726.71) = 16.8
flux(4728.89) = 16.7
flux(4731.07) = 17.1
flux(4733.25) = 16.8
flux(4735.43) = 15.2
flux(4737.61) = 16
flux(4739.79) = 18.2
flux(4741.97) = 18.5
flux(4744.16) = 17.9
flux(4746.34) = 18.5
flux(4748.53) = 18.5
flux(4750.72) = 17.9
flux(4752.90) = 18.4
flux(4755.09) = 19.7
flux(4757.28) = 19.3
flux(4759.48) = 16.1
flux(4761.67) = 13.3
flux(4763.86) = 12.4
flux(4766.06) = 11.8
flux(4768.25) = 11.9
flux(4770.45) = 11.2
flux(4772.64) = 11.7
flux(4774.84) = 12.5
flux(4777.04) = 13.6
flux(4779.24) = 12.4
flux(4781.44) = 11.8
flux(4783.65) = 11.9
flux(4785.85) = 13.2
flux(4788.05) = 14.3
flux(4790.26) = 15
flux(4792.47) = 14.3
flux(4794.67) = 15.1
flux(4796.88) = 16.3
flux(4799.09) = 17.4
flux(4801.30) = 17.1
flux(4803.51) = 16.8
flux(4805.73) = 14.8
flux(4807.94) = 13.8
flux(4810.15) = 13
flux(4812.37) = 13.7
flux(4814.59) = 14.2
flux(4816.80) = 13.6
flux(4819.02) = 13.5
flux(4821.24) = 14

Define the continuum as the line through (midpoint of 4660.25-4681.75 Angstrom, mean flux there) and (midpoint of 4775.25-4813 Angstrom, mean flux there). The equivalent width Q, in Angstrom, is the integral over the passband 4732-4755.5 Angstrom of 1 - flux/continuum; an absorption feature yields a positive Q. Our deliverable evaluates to -4.3 Angstrom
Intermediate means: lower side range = 15.9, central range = 17.7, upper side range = 14.4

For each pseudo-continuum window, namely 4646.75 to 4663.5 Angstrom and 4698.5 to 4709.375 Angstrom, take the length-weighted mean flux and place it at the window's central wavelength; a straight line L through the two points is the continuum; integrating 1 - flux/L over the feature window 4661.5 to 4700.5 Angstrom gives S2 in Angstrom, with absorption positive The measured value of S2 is 3.0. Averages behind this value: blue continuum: 16.3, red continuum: 17.7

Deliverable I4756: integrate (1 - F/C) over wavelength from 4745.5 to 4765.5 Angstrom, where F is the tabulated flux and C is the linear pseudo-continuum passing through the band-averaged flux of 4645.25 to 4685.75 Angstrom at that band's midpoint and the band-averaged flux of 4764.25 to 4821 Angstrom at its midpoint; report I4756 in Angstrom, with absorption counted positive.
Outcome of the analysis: -3.6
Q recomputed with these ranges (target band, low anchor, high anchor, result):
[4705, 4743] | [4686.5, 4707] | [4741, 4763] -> 0.5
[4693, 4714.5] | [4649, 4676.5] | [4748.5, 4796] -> -3.0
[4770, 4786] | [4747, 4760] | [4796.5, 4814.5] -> 4.4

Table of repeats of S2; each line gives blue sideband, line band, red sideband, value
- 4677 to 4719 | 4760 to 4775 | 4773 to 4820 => 2.6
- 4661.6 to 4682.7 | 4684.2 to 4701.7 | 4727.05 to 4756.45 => 0.3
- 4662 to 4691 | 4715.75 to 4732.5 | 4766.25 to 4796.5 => -2.8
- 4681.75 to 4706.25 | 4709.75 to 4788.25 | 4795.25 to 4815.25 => 0.6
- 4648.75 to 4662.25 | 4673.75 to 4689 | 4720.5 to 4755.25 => 1.1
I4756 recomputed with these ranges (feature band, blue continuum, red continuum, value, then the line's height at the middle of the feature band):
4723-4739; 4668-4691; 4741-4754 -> 1.0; 17.5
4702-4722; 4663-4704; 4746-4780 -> -2.3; 15.5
